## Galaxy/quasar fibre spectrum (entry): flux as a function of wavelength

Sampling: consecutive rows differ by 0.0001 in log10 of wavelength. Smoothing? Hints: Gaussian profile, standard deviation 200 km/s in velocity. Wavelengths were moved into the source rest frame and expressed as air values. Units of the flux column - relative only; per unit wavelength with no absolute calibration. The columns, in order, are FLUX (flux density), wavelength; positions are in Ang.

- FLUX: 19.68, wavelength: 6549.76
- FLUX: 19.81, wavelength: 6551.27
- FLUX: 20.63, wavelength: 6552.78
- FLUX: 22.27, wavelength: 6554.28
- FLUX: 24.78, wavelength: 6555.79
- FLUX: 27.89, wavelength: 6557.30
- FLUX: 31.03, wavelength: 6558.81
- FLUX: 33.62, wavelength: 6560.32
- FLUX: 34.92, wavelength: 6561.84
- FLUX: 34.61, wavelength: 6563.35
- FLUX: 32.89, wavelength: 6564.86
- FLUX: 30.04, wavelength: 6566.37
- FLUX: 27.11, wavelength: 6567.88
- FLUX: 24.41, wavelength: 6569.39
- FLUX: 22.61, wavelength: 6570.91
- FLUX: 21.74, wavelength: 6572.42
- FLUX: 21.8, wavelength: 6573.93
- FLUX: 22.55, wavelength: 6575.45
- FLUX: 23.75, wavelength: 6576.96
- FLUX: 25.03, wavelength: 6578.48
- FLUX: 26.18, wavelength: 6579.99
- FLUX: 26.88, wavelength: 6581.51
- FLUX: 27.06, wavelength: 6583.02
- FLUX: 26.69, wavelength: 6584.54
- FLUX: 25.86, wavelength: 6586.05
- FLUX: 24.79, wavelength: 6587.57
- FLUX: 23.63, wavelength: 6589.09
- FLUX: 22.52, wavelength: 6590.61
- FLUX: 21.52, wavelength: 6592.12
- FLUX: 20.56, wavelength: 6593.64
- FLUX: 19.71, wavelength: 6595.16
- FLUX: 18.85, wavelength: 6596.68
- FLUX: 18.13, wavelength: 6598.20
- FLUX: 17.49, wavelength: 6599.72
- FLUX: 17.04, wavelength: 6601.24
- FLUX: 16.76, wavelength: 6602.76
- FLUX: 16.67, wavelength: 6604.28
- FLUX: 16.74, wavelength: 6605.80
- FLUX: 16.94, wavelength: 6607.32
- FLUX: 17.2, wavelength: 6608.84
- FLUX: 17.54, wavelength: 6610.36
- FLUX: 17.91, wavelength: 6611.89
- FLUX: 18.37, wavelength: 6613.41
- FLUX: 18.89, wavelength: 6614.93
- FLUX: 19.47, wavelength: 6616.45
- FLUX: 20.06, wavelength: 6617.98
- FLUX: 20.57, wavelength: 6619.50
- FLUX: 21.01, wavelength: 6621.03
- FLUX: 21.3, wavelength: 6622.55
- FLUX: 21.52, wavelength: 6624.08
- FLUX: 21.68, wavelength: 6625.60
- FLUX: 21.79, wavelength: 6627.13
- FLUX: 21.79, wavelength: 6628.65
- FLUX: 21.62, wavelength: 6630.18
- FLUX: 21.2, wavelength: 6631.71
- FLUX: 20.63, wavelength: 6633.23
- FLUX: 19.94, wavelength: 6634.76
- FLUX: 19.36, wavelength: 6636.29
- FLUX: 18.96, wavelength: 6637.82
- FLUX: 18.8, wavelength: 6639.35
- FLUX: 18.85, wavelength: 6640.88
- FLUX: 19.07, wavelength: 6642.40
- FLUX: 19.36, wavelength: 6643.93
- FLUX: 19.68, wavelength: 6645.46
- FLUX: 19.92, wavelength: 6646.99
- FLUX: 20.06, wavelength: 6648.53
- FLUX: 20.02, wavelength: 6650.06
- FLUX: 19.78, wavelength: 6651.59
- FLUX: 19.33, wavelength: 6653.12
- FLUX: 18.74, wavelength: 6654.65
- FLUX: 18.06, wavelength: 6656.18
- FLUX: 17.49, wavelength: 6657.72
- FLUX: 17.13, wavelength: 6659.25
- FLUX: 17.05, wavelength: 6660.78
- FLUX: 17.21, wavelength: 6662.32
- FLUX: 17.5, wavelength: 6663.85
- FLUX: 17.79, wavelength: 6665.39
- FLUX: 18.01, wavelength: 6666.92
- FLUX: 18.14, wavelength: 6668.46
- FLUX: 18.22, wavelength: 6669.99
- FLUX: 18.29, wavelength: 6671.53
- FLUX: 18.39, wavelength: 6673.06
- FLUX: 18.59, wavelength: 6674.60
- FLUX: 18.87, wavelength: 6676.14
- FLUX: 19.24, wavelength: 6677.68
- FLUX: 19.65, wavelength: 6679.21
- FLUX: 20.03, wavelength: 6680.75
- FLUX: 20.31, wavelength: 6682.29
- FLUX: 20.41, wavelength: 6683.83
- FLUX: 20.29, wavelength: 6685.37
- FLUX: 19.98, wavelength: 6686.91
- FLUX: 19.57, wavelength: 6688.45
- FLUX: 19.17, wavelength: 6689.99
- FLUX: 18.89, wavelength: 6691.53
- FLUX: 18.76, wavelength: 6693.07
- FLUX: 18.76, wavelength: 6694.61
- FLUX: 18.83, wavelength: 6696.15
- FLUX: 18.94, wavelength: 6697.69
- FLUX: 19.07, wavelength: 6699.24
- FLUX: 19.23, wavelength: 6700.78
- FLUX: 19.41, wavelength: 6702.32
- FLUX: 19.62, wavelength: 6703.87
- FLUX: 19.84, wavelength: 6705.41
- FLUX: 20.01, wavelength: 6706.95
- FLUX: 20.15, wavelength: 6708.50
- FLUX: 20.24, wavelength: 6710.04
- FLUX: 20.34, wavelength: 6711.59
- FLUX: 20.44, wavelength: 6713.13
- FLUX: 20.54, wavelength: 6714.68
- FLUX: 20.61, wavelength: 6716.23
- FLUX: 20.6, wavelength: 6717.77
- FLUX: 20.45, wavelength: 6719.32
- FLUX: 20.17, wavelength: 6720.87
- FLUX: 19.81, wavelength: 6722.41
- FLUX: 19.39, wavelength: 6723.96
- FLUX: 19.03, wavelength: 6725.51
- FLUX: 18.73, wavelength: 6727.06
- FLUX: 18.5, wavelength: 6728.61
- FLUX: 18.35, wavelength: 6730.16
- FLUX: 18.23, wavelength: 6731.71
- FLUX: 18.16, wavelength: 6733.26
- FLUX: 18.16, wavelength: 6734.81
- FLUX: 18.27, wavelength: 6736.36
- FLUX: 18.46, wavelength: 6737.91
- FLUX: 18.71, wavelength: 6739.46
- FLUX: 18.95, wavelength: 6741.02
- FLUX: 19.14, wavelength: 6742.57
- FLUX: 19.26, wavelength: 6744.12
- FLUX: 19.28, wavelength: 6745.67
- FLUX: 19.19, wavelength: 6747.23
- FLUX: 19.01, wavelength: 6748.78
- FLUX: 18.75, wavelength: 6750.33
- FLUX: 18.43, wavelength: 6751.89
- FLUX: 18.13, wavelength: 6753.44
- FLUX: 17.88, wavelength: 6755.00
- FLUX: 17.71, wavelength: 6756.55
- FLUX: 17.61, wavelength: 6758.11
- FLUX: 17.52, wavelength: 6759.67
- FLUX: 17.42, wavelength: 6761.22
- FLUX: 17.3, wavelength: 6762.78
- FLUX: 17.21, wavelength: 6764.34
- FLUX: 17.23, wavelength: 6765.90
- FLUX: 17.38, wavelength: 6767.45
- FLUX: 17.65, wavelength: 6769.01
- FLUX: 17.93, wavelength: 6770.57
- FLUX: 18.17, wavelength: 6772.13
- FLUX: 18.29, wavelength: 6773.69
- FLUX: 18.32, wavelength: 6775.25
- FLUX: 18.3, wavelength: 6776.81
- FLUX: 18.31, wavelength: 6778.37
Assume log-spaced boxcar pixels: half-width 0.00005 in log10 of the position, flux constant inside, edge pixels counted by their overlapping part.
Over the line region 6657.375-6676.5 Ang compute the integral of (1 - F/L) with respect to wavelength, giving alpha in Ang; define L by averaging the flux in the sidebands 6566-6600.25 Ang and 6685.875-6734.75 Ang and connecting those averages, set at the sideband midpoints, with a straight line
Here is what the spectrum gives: 2.7 Ang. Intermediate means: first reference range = 23.4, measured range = 17.9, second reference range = 19.5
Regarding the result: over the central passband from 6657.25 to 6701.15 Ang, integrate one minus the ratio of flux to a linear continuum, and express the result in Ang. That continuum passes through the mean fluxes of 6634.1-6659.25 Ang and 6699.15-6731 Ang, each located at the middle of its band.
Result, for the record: 1.54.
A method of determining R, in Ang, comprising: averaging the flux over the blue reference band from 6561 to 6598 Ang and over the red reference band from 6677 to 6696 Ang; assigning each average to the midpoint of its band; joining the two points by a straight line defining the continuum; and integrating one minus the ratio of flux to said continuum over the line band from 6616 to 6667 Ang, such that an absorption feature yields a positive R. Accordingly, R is 5.5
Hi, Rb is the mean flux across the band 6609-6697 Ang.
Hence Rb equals 19.3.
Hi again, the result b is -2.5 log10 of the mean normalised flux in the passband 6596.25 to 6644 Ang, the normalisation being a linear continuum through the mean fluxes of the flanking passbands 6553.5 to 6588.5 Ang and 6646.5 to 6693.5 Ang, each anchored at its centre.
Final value 0.18 mag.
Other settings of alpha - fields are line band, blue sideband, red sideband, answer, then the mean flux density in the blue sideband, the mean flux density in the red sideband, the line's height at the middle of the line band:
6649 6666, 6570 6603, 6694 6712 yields 2.0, 22.4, 19.5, 20.7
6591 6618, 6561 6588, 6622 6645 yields 5.9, 26.6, 20.4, 23.5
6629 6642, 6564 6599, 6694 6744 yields 1.3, 24.1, 19.3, 22.2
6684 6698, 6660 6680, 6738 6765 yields -0.8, 18.2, 18.3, 18.3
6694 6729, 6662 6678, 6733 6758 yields -2.5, 18.2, 18.6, 18.4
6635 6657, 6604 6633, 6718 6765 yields 0.1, 19.7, 18.6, 19.4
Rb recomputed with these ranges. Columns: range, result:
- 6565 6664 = 20.7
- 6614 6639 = 20.6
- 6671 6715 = 19.5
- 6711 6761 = 19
